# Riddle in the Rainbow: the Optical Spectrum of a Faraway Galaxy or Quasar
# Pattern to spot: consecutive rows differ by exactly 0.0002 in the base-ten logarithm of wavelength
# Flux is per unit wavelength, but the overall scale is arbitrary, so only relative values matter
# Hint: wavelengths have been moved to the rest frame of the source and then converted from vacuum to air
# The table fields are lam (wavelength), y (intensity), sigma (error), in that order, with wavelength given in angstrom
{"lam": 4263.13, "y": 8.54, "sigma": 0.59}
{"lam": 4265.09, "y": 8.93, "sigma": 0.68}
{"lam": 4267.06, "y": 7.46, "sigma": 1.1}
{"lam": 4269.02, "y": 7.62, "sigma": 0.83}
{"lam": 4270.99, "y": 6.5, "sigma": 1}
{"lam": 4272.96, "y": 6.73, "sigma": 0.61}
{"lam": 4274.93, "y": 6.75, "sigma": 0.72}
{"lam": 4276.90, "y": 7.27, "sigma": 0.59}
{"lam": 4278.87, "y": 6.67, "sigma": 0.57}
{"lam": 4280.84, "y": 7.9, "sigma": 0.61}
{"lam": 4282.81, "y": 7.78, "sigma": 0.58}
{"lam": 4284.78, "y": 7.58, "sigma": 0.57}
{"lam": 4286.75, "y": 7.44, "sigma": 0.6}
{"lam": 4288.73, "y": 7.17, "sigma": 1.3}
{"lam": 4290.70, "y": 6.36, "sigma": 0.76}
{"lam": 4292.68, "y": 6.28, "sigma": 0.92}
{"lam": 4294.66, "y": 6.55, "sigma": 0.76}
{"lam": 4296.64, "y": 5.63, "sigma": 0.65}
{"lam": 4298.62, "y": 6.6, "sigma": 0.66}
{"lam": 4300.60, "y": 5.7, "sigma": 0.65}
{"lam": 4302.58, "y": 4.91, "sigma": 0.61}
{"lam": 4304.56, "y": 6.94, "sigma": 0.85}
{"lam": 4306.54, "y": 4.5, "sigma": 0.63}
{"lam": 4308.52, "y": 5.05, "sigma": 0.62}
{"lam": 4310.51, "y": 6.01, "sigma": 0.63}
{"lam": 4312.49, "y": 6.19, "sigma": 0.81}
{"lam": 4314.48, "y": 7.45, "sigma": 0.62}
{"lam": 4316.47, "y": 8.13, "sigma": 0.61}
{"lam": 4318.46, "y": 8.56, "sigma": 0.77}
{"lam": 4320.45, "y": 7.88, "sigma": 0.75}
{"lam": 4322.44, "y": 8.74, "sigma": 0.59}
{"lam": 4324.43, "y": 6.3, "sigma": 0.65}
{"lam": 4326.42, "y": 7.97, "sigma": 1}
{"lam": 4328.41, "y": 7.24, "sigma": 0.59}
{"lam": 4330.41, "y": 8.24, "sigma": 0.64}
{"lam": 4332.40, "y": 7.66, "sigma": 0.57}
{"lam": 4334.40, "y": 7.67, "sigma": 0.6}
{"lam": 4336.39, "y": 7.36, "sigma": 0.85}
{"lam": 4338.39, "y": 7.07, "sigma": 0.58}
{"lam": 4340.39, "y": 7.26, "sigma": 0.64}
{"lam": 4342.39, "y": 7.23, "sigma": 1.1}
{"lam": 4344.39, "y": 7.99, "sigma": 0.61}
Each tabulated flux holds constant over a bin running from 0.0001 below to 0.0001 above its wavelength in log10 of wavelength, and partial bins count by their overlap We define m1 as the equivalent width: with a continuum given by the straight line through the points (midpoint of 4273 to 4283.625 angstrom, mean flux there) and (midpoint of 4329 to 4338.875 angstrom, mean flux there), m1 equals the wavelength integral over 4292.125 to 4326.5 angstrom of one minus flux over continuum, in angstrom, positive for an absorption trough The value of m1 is 3.9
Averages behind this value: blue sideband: 7.22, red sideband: 7.61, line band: 6.6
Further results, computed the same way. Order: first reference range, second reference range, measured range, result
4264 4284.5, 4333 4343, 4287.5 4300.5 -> 1.7 angstrom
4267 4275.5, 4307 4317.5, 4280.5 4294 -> -0.8 angstrom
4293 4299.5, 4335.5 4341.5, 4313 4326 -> -1.9 angstrom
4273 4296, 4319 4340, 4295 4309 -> 3.0 angstrom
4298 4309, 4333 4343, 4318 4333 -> -2.5 angstrom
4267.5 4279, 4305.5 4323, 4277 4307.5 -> 1.7 angstrom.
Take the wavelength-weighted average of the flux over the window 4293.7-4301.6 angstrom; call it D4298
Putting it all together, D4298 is 6.12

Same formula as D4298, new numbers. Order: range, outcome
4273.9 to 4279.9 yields 6.9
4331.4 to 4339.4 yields 7.44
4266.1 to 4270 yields 7.55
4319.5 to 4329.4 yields 7.63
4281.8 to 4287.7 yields 7.61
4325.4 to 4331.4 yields 7.81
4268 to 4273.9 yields 6.95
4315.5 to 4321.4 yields 8.19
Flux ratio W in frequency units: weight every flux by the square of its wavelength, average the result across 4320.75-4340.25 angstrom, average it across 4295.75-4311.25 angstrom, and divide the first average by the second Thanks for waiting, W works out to 1.36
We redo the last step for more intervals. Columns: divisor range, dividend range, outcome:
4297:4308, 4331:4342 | 1.32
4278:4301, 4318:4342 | 1.14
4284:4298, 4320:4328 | 1.16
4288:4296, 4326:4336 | 1.20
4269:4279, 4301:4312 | 0.82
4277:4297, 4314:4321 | 1.17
